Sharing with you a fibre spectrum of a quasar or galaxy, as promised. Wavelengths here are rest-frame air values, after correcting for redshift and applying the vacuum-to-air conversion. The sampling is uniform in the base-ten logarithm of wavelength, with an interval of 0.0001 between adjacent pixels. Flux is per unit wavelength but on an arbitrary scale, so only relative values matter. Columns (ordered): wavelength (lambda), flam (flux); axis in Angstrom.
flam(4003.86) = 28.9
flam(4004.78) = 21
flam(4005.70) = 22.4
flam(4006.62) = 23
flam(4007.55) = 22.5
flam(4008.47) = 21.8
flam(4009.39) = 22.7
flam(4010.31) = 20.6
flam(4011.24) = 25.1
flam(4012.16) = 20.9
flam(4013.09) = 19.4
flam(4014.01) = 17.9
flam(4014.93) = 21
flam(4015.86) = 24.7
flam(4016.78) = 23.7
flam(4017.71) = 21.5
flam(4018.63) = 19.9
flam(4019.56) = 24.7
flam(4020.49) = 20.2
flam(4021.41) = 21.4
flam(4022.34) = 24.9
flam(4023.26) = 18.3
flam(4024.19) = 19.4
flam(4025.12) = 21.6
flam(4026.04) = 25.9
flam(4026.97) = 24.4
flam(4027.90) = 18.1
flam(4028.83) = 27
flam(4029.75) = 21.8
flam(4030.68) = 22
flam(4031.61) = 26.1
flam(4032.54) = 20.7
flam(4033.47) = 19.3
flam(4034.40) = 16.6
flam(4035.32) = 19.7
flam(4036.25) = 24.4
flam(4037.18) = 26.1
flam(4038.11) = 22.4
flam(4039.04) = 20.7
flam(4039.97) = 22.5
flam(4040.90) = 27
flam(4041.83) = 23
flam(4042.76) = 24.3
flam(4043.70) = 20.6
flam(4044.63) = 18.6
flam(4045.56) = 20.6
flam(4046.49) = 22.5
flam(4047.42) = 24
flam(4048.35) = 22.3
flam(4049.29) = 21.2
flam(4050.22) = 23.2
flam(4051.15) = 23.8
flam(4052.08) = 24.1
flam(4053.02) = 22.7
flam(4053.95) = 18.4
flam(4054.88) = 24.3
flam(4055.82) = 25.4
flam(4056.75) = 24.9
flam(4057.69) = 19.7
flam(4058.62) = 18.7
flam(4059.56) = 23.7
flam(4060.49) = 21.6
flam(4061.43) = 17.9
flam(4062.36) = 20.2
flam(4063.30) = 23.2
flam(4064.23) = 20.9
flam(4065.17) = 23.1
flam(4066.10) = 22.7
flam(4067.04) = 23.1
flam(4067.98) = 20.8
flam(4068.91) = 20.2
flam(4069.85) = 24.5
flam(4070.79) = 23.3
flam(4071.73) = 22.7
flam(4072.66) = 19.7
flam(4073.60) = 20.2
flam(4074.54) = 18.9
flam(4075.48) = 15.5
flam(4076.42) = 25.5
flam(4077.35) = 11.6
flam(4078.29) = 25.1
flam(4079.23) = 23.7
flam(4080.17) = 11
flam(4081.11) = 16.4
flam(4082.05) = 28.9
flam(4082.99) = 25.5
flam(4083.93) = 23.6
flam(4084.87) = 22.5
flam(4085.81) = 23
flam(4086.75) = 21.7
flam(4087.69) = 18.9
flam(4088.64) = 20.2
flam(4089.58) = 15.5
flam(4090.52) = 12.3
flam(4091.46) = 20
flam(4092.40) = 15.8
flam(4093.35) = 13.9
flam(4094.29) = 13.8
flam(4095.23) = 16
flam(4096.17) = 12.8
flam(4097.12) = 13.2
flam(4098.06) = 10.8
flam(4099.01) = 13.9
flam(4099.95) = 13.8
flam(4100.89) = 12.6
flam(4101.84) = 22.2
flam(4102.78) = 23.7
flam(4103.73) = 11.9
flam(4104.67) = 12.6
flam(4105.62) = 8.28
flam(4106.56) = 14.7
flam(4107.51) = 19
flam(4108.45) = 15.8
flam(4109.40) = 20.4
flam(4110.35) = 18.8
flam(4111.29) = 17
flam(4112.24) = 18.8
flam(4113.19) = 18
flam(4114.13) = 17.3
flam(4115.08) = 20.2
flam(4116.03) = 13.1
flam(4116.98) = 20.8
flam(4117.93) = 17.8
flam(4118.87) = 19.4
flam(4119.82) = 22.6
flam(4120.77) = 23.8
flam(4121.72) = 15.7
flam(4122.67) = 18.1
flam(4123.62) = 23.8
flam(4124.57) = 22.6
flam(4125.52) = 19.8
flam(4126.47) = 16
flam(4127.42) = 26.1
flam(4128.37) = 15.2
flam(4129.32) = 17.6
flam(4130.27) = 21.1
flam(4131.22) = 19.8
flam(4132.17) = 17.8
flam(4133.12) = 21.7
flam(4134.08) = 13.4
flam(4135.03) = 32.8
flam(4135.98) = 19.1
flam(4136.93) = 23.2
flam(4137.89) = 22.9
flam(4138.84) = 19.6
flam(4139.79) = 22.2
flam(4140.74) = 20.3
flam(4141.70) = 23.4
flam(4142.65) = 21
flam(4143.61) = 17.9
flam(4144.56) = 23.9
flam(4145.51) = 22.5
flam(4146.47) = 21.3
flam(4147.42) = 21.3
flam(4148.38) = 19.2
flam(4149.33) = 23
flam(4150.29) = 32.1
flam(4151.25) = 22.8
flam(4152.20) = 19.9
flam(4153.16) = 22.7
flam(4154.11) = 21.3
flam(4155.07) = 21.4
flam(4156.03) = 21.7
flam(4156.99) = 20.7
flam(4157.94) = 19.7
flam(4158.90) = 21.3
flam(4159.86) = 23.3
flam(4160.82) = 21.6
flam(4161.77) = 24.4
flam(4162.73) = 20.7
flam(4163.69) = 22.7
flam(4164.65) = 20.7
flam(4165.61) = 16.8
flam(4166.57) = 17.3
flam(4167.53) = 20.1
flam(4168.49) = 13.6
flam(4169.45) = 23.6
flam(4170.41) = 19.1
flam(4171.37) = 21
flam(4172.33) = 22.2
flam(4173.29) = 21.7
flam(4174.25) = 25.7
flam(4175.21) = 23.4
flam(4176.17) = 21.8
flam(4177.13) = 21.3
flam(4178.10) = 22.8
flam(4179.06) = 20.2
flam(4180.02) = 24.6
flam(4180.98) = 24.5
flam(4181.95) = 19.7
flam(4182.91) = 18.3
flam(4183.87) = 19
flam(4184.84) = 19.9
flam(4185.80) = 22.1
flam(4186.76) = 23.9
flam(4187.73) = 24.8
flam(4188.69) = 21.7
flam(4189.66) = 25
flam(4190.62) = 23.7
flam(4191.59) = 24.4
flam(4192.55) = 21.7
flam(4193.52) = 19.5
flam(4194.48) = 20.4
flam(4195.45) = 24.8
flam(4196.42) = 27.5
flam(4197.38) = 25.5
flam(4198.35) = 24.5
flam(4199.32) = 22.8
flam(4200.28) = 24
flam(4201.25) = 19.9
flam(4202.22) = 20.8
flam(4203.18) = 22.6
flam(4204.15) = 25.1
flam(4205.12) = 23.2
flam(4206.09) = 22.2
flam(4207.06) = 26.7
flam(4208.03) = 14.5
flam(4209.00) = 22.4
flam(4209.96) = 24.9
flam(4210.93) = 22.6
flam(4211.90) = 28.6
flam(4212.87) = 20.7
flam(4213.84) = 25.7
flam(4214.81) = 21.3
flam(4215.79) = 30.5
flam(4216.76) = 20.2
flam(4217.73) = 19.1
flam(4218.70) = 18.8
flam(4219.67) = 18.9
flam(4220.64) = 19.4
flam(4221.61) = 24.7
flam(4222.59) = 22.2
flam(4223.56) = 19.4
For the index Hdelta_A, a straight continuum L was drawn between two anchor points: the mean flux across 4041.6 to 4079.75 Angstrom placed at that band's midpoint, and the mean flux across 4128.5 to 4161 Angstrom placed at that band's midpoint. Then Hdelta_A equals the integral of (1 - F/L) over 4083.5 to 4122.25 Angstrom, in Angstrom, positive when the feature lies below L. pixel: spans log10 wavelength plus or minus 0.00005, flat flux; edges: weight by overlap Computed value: 7.9 Angstrom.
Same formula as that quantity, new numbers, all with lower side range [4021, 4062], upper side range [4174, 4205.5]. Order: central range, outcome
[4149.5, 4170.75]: 1.2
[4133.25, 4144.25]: 0.5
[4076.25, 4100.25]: 4.7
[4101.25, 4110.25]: 2.3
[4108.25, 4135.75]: 3.6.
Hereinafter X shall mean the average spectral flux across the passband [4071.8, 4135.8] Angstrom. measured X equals 18.5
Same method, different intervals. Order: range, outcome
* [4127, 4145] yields 21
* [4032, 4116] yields 19.8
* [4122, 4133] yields 19.8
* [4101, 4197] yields 20.7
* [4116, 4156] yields 21.1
